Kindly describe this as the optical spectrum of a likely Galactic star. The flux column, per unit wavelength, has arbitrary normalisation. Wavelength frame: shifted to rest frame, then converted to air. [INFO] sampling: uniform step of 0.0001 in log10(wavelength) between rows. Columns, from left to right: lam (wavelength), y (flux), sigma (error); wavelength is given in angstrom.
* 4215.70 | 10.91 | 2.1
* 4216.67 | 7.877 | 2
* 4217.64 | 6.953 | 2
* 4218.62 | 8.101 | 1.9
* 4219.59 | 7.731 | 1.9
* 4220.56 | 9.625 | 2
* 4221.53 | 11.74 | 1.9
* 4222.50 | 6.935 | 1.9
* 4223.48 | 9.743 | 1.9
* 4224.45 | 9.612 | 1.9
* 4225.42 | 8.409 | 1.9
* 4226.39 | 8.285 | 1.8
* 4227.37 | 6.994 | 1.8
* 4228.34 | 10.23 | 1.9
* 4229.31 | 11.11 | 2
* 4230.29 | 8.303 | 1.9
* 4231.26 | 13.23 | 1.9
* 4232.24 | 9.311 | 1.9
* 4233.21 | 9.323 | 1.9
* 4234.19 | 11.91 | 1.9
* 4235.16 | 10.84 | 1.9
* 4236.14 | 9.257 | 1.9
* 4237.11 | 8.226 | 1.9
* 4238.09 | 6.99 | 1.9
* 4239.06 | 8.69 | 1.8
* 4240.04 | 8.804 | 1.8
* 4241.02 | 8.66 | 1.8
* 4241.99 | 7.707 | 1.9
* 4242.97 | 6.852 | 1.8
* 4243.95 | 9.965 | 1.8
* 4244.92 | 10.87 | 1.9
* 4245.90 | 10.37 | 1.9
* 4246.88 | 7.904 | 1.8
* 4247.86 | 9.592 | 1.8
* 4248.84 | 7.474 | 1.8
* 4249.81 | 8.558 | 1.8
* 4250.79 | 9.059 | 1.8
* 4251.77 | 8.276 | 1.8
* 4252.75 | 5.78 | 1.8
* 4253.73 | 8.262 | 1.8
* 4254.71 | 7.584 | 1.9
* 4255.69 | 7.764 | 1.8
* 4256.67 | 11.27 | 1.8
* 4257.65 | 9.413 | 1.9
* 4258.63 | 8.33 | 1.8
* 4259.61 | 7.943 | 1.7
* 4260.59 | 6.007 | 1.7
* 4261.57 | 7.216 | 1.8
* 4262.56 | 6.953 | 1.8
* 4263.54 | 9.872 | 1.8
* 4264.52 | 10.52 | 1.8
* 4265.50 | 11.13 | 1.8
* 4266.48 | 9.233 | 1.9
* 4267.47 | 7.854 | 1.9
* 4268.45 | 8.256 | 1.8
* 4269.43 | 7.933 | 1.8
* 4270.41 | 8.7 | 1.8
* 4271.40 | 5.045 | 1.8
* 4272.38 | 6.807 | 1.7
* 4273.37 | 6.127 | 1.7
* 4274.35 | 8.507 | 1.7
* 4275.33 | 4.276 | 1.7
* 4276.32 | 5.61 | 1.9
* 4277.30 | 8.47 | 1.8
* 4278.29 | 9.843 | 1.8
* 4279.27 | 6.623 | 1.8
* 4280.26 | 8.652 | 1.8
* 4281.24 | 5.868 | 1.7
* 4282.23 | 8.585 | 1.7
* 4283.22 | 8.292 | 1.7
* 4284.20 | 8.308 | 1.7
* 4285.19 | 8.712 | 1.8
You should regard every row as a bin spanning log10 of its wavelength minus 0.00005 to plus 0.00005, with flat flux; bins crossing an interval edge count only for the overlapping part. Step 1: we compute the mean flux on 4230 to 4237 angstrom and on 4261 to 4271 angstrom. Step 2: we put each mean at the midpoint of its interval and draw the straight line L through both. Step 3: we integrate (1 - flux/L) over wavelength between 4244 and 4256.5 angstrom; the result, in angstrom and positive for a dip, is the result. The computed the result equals 1.2 angstrom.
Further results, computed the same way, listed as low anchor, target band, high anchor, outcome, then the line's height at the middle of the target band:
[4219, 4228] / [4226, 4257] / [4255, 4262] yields -1.6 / 8.53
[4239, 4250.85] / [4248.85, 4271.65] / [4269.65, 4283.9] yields -0.8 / 8.07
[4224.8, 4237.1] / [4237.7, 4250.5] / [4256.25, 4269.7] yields 0.9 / 9.3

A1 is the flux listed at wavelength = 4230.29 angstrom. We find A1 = 8.303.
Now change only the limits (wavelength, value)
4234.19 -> 11.91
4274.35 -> 8.507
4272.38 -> 6.807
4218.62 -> 8.101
